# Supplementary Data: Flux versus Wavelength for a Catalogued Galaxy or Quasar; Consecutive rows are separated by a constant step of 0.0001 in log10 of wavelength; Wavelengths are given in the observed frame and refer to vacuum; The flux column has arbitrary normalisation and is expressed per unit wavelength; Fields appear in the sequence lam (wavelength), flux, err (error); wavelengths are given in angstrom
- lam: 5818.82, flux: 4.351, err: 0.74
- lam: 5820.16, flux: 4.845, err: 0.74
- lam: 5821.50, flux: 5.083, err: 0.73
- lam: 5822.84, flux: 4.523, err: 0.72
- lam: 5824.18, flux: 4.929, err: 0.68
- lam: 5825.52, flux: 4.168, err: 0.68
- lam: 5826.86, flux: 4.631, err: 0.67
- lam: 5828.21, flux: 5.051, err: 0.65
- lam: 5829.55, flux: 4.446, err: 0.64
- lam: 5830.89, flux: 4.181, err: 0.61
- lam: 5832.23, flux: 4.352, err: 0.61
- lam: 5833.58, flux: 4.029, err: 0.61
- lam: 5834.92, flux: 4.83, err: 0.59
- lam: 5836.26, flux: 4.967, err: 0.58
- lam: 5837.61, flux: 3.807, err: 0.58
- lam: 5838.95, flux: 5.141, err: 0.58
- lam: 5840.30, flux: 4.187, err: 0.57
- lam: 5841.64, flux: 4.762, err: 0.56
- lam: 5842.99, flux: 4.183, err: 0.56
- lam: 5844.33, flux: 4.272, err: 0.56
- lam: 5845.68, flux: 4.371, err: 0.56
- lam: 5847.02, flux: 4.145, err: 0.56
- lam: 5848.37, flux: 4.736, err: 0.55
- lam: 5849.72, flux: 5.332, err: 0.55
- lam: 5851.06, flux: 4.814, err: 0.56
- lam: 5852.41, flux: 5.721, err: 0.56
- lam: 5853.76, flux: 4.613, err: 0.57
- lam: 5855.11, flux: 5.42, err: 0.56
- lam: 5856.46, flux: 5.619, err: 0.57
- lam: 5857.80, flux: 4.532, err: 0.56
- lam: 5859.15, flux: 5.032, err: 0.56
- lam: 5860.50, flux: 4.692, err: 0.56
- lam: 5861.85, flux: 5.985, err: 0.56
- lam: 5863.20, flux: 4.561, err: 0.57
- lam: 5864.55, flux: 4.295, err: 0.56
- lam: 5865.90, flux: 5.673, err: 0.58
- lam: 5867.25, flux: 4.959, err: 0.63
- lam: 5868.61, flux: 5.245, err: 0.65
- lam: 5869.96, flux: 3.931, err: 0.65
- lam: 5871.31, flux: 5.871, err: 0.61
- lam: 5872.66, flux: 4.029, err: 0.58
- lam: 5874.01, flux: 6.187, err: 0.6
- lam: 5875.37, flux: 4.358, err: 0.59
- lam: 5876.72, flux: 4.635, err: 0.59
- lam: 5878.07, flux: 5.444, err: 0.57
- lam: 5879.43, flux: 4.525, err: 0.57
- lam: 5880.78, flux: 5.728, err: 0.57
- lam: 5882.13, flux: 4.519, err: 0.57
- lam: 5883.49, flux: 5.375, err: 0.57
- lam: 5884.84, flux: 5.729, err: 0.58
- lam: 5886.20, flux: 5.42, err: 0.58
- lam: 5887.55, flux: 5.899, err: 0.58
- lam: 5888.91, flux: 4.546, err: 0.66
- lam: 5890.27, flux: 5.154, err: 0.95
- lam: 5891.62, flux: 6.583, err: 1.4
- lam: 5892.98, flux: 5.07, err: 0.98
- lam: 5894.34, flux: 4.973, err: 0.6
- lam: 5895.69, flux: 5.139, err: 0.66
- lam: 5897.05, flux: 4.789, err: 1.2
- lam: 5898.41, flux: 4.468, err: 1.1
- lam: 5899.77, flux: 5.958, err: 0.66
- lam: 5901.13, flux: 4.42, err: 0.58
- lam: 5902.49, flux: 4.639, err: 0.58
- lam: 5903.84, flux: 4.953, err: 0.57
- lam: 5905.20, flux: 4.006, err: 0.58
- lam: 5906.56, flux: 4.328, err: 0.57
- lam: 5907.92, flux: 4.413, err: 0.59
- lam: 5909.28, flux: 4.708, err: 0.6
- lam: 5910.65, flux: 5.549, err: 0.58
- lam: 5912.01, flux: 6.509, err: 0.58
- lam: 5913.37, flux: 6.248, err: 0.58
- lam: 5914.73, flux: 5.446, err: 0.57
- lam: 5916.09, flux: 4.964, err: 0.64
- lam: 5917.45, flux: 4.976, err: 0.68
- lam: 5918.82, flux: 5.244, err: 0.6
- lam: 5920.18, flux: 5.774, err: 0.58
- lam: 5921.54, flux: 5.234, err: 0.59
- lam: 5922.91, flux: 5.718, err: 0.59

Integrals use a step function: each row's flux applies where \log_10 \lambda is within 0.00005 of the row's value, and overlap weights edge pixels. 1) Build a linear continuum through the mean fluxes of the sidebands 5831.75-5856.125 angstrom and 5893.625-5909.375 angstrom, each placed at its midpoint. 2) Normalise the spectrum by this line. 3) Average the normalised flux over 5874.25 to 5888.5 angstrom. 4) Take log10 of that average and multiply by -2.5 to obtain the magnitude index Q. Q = -0.10 mag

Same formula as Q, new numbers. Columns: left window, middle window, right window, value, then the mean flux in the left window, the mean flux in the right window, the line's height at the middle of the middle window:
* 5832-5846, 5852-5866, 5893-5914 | -0.10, 4.45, 5.01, 4.62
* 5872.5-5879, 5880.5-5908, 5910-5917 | 0.06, 4.98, 5.73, 5.35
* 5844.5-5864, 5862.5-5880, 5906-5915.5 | 0.03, 4.95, 5.32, 5.06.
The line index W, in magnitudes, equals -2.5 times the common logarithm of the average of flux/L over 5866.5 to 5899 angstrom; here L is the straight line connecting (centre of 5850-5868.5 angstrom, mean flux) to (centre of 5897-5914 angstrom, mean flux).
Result -0.01 mag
